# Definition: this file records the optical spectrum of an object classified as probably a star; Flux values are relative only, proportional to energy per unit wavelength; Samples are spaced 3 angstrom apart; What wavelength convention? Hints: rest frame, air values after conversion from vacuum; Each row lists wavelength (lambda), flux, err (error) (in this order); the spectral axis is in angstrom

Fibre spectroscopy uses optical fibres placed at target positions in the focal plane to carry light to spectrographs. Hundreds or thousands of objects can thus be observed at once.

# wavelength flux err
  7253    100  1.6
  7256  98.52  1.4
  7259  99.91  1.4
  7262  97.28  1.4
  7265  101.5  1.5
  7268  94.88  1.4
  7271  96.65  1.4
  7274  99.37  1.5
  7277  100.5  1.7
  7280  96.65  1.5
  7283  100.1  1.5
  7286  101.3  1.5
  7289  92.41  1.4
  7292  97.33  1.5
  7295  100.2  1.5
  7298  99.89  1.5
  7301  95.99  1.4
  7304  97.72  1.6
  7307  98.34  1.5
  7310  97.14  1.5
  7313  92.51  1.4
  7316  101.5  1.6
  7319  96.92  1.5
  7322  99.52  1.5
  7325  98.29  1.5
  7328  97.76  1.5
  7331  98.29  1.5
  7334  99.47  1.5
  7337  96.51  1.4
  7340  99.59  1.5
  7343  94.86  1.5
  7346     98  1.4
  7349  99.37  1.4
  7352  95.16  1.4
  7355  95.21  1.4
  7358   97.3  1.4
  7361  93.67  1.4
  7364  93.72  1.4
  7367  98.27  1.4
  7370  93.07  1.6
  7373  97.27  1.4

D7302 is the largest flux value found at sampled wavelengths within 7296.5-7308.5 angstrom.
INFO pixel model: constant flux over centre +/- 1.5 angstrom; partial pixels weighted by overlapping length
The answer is 99.89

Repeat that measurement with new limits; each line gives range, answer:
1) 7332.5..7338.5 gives 99.47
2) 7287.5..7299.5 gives 100.2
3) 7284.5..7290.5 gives 101.3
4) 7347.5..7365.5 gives 99.37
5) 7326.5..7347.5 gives 99.59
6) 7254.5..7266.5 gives 101.5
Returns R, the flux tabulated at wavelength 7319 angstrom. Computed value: 96.92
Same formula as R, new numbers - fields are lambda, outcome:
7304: 97.72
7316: 101.5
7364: 93.72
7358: 97.3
